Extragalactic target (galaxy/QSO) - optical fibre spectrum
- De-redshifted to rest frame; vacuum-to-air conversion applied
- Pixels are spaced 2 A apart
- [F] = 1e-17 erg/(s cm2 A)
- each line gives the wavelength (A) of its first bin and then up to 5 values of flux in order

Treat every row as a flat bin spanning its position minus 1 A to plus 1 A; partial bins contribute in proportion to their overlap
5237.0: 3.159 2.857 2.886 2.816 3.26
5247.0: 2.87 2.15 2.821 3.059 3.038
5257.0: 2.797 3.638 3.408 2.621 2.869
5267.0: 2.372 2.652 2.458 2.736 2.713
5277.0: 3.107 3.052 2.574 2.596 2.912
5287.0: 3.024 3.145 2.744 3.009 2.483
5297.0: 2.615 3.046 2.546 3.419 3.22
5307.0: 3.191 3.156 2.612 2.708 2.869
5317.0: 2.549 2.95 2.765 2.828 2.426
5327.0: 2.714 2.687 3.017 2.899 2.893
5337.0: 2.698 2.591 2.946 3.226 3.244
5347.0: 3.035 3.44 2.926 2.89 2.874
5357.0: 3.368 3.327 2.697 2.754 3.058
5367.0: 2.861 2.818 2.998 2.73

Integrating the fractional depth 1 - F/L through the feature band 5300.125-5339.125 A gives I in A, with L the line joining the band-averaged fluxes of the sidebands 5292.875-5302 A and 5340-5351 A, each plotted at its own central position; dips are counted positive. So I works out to 0.90 A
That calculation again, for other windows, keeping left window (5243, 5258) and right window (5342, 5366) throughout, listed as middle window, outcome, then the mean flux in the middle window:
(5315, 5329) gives 1.3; 2.72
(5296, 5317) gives 0.4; 2.92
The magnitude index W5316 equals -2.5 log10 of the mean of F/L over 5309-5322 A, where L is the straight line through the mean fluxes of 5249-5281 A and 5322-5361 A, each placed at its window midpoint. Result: 0.05 mag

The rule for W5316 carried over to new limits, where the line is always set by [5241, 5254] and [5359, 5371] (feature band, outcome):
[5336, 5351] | -0.05 mag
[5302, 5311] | -0.11 mag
